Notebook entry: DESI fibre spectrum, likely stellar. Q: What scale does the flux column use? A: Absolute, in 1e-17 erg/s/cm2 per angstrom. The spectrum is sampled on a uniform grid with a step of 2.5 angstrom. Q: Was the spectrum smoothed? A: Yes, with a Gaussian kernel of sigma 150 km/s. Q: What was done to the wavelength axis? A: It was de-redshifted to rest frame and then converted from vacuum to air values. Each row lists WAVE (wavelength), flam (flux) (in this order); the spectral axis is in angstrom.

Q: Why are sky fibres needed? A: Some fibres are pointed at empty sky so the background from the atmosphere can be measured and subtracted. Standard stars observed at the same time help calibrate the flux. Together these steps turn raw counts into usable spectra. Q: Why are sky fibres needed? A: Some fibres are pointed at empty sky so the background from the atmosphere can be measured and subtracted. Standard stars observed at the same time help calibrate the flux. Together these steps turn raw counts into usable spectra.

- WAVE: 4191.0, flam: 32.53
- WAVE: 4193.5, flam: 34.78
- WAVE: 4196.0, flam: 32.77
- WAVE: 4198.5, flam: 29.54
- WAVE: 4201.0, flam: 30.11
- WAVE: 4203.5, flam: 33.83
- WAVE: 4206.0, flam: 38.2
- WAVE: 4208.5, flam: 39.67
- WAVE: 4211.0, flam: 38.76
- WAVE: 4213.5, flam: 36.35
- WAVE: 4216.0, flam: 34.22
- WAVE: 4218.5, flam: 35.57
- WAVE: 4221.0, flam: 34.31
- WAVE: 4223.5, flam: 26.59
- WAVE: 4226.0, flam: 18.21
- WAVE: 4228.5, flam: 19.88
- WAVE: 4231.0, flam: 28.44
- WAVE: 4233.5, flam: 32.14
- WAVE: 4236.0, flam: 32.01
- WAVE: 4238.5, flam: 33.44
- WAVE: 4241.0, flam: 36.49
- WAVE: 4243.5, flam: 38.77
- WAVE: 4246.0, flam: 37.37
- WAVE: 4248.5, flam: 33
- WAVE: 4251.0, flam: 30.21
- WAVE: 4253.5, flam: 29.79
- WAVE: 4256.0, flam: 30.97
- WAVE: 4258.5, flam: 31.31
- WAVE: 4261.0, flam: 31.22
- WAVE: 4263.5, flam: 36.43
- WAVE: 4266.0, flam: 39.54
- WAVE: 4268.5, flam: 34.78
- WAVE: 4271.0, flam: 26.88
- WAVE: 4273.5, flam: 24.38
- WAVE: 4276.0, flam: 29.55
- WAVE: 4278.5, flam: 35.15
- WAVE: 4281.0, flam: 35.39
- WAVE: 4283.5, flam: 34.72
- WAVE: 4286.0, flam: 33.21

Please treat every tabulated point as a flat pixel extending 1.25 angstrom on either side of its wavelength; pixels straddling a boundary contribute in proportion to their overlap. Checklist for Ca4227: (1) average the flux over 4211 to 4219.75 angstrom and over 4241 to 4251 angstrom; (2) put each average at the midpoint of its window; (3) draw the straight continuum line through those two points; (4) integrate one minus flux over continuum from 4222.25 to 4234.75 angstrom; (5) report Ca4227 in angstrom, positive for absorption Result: 3.7 angstrom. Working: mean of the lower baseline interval 35.9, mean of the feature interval 25.1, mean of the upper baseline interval 35.6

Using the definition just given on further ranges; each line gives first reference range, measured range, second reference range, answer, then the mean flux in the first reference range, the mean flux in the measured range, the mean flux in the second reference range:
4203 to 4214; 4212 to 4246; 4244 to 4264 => 3.6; 37.7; 31.5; 32.6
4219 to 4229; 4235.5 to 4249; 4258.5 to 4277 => -3.4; 25.9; 35.5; 31.8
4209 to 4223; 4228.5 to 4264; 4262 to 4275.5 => 1.2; 35.6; 32.4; 32.2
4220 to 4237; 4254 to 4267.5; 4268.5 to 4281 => -2.0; 27.2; 33.7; 30.2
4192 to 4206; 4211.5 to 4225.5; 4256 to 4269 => 0.1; 32.7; 32.9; 34.3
